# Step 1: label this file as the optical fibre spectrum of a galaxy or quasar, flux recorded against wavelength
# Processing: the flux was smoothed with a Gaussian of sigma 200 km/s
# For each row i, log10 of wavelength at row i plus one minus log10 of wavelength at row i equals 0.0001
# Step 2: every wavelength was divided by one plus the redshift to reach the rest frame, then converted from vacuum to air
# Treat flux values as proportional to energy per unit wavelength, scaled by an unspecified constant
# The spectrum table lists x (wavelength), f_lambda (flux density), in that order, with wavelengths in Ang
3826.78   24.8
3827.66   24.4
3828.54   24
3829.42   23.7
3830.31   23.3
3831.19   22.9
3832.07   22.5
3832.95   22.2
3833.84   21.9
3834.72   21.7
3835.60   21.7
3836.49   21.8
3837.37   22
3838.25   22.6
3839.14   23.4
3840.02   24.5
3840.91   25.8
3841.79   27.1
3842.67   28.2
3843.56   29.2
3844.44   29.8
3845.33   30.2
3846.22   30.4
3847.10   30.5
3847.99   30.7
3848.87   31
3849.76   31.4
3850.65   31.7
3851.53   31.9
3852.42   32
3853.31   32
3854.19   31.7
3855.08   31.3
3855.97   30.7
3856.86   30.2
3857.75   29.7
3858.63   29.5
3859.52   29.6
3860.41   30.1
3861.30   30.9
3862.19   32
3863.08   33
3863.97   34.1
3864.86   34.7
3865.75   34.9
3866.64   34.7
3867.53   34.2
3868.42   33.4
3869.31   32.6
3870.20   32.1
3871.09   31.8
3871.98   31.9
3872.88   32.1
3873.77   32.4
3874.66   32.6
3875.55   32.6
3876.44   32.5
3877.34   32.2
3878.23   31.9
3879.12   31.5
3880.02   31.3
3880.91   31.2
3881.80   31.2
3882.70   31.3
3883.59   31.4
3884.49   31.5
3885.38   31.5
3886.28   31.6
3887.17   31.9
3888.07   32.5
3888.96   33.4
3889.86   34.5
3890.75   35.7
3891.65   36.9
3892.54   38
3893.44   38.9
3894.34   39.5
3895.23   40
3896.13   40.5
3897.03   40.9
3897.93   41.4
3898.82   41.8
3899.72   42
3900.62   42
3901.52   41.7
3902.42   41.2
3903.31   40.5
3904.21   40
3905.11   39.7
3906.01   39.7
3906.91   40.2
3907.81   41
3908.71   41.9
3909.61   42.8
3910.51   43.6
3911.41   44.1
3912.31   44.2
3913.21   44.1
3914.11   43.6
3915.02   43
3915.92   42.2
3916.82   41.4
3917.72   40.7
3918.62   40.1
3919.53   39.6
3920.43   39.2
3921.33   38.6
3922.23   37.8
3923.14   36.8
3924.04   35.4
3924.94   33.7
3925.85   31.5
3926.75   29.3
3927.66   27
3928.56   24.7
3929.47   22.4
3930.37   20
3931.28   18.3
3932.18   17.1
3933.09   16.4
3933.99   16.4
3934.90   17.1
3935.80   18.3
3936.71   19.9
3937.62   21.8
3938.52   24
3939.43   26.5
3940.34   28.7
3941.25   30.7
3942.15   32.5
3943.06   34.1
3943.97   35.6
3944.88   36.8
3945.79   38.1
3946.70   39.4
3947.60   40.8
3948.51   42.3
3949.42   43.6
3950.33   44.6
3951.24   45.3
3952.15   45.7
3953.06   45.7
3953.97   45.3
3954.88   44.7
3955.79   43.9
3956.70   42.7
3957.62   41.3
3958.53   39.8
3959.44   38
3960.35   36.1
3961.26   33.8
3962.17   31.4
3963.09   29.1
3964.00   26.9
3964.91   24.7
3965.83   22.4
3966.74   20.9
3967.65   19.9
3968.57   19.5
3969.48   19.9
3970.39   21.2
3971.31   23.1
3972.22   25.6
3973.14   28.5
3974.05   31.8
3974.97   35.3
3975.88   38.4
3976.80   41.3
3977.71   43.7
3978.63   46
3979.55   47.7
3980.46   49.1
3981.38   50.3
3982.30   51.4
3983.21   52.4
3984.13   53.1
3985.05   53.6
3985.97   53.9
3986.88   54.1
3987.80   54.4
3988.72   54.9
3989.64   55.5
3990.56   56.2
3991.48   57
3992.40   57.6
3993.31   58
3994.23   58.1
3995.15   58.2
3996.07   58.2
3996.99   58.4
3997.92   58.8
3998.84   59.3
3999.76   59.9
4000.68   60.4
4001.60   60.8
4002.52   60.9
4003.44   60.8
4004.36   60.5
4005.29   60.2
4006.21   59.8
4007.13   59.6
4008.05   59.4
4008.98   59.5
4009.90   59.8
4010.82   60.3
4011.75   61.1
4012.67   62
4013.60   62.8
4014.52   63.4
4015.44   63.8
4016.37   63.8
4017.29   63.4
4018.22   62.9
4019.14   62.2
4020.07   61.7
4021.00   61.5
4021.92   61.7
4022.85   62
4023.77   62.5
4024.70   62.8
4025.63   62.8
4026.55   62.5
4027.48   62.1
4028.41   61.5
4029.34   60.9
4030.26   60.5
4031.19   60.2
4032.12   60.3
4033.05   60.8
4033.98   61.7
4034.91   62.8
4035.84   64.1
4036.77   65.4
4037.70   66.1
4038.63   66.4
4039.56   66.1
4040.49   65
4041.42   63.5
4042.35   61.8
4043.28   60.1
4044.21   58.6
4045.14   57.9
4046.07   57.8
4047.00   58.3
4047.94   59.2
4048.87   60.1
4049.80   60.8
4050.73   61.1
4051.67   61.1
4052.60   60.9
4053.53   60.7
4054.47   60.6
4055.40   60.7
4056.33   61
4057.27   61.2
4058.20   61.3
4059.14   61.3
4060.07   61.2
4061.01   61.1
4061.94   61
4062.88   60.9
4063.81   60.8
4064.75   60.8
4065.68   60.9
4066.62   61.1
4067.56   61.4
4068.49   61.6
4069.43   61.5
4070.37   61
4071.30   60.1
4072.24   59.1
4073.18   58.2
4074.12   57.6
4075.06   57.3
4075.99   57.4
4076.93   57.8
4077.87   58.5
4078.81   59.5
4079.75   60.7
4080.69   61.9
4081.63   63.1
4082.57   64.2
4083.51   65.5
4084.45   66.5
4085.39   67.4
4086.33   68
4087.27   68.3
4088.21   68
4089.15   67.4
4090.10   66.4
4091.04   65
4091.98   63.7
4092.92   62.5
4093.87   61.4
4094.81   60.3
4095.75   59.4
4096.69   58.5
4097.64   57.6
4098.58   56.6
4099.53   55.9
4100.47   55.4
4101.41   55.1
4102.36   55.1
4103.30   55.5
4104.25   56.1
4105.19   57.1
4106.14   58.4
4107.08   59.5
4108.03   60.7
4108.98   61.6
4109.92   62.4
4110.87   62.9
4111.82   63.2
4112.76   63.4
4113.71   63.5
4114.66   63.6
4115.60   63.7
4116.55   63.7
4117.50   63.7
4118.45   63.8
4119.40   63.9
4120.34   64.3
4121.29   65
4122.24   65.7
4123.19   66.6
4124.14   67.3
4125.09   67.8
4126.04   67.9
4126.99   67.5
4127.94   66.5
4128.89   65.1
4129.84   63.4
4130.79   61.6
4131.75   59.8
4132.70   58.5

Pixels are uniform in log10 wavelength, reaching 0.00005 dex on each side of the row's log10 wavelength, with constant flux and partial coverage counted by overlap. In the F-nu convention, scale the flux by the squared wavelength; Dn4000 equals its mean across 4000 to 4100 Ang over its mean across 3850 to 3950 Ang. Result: 1.95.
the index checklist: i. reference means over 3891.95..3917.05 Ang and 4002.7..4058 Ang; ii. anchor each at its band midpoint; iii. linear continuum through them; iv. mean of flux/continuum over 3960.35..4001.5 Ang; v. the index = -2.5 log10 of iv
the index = 0.24 mag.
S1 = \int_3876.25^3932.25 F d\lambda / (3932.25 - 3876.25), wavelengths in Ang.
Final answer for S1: 36.3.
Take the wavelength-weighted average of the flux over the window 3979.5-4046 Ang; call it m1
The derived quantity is 59.8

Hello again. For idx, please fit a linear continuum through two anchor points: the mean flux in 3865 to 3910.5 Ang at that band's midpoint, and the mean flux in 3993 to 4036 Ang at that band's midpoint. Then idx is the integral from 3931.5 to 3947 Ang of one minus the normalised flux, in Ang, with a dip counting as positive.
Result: 6.7 Ang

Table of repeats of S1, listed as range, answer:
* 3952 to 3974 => 31.9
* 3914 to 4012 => 40.9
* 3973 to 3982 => 41.8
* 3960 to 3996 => 41.1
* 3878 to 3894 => 33.2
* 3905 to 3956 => 35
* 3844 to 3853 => 31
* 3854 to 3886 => 31.9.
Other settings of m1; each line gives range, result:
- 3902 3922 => 41.4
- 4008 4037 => 61.9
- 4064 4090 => 62.1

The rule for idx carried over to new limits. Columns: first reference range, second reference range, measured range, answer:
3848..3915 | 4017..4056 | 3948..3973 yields 7.5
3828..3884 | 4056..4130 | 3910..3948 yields 6.7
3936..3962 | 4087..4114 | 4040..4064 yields -3.5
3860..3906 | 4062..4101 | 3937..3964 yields 4.3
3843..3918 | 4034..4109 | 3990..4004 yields -2.2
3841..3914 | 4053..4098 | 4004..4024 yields -3.1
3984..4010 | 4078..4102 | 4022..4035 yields -0.5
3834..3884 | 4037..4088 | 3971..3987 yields 1.8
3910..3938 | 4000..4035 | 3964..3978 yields 5.8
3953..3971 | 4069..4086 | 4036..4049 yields -2.4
